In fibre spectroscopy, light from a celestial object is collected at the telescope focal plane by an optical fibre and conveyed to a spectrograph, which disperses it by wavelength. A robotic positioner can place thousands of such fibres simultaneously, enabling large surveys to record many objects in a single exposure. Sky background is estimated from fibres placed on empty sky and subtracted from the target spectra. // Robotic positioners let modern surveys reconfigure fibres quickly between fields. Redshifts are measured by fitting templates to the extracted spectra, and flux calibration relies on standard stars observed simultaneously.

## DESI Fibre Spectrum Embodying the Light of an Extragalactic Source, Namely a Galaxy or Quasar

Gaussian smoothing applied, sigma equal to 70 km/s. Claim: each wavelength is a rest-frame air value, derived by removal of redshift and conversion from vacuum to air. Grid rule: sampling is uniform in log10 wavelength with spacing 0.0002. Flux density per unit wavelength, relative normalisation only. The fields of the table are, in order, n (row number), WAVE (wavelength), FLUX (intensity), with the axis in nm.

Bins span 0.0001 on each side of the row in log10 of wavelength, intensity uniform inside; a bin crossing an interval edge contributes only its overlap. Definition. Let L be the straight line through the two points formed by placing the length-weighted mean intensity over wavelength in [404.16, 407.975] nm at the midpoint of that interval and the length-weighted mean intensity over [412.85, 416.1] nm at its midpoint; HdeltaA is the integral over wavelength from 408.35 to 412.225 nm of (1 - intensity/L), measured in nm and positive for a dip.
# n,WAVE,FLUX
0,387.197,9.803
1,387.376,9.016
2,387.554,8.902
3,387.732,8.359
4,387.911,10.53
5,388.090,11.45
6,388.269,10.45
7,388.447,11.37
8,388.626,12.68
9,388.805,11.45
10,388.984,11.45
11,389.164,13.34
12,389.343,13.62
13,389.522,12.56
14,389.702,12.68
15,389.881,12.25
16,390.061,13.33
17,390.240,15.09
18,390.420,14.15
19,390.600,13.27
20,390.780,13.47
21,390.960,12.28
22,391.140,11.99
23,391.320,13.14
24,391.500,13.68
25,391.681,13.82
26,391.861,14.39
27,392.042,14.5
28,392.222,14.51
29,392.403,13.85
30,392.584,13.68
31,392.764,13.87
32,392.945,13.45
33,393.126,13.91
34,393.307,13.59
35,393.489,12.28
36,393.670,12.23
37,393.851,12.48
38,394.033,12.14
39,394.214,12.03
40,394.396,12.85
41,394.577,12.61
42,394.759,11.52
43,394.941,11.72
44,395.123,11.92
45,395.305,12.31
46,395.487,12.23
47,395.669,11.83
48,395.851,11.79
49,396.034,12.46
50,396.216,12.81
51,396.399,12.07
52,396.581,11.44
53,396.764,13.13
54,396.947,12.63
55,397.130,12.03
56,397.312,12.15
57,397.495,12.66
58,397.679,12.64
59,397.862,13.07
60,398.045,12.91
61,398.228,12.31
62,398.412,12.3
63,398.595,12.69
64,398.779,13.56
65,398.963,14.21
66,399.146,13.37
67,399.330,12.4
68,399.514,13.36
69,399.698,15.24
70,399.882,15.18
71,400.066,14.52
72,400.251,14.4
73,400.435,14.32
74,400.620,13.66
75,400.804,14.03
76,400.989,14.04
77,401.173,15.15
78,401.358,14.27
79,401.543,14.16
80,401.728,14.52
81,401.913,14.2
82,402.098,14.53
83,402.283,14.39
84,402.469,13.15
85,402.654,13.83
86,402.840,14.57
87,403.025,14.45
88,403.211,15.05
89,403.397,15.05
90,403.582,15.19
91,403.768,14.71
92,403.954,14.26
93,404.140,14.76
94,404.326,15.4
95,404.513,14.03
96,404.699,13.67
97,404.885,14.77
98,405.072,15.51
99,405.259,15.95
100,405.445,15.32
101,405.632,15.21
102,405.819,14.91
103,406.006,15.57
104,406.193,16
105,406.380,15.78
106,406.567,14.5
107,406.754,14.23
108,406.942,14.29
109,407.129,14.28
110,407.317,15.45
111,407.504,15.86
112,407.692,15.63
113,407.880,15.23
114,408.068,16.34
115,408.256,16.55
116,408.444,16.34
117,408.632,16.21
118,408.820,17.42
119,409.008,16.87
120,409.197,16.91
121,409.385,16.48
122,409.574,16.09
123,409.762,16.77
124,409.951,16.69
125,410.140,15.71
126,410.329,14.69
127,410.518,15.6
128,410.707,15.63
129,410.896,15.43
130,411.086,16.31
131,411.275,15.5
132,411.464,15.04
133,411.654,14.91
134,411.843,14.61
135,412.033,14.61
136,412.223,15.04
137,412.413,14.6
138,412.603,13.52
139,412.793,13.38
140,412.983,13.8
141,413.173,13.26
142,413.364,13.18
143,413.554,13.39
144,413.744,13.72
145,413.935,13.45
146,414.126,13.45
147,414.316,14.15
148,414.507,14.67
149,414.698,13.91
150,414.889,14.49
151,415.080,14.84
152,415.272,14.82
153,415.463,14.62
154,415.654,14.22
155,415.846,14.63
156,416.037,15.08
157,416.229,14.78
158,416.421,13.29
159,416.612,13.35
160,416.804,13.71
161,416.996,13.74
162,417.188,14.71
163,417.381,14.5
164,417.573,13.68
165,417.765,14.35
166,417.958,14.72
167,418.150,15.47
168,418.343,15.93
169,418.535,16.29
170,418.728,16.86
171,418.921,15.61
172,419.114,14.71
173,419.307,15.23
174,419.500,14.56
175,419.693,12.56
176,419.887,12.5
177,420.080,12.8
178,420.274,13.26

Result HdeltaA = -0.34 nm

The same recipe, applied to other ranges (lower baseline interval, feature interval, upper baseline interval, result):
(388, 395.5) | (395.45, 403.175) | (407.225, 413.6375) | 0.26 nm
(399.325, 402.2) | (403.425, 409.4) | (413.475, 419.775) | -0.43 nm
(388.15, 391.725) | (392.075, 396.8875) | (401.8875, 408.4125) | 0.27 nm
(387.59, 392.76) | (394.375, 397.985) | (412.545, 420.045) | 0.22 nm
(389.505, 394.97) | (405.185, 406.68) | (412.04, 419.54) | -0.16 nm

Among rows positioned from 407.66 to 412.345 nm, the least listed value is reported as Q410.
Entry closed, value 14.61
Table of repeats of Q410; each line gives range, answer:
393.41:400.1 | 11.44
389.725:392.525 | 11.99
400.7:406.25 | 13.15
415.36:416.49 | 13.29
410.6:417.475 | 13.18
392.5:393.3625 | 13.45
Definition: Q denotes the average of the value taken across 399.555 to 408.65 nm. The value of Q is 14.9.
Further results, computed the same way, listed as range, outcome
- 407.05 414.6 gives 15.2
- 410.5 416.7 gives 14.4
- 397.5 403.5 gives 13.9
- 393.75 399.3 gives 12.5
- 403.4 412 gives 15.5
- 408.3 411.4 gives 16.2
